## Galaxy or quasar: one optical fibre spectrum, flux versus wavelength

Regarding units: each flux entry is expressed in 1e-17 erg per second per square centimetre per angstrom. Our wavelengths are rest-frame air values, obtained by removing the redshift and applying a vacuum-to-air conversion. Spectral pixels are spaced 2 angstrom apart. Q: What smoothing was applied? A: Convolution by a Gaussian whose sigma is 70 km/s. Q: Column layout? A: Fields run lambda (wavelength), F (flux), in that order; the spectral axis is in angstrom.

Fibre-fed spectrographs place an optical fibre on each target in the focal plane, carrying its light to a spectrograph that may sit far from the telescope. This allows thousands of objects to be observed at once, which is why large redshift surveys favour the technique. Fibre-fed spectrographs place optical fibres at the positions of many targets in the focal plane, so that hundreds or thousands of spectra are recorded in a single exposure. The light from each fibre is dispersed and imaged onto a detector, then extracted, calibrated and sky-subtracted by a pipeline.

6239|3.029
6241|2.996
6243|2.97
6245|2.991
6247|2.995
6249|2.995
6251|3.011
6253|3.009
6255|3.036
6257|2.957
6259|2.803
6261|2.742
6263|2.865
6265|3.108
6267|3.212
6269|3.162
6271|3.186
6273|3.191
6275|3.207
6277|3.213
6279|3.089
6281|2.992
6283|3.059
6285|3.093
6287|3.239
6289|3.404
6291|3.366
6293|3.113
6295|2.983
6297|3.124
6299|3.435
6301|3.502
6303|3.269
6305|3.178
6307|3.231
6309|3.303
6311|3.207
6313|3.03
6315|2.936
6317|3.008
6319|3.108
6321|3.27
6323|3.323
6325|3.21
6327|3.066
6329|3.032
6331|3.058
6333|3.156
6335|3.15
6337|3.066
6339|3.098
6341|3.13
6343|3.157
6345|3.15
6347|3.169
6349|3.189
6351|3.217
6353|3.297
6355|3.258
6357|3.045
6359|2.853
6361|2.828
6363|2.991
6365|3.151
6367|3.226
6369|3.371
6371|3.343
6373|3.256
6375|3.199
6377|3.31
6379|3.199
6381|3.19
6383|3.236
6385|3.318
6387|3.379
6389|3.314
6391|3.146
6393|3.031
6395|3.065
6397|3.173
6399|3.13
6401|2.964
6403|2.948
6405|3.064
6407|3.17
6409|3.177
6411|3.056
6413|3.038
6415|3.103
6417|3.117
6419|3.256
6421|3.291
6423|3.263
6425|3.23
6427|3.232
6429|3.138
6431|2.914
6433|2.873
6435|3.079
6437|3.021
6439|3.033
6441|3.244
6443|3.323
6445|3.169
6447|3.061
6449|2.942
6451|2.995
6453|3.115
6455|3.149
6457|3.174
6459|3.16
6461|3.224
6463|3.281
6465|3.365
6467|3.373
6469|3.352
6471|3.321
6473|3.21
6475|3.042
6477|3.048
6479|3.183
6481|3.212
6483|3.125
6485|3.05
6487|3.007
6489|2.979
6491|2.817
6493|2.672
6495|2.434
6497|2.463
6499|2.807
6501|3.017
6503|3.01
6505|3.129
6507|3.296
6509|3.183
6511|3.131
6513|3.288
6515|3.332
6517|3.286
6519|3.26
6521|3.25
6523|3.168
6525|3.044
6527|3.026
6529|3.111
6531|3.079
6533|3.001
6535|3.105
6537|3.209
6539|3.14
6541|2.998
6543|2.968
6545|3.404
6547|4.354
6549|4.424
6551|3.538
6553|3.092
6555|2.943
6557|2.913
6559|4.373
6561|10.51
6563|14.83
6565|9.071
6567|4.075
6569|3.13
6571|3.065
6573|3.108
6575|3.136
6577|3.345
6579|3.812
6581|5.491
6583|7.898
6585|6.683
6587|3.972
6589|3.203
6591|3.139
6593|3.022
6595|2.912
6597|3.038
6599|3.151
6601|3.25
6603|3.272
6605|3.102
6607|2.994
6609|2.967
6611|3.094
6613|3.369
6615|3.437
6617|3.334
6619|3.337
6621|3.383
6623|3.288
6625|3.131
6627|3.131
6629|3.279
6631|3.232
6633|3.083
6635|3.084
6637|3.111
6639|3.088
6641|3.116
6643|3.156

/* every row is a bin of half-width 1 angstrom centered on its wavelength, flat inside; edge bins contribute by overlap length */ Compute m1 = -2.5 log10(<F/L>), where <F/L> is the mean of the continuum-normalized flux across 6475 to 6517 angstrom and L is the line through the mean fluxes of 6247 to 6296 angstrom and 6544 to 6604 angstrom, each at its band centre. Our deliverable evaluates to 0.35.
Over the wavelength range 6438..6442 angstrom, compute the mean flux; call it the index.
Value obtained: 3.14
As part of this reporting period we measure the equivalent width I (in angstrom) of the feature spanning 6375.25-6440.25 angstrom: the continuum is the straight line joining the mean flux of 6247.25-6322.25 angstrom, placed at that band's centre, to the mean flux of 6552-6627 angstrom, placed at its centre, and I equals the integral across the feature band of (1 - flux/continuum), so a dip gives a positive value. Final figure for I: 7.6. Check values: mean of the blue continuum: 3.12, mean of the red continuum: 4.2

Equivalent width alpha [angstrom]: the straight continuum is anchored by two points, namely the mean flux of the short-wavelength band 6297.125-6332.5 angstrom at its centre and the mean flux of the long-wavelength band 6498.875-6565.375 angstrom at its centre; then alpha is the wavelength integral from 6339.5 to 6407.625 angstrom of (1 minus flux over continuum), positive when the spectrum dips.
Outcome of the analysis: 4.6 angstrom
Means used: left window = 3.18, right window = 3.95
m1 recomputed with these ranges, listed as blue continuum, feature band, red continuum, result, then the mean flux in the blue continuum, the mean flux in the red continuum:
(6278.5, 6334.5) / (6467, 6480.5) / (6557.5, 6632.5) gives 0.18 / 3.17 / 4.22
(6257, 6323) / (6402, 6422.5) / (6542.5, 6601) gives 0.20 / 3.14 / 4.56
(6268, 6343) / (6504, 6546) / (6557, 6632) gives 0.24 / 3.17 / 4.21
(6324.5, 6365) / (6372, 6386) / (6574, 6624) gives -0.02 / 3.11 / 3.67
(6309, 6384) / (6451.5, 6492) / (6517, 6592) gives 0.20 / 3.15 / 4.25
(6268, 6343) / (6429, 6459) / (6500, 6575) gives 0.18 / 3.17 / 3.93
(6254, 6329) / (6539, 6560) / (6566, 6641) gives -0.01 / 3.14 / 3.51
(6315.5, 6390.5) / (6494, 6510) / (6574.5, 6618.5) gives 0.20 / 3.17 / 3.71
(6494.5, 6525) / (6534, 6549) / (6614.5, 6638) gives -0.09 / 3.08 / 3.23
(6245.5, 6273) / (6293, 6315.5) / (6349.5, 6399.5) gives -0.04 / 3.01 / 3.18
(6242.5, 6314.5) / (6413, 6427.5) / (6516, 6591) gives 0.16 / 3.12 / 4.26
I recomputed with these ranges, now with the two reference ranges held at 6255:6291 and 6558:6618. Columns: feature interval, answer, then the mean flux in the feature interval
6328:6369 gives 3.6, 3.12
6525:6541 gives 4.3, 3.09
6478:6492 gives 3.3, 3.05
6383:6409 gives 3.4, 3.15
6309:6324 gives 0.7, 3.14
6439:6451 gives 2.2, 3.13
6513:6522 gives 1.9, 3.28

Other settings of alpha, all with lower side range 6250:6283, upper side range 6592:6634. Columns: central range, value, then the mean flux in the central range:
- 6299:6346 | -1.4 angstrom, 3.16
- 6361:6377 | -0.6 angstrom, 3.2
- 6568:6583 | -3.3 angstrom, 3.87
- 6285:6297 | -0.6 angstrom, 3.2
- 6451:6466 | -0.4 angstrom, 3.2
